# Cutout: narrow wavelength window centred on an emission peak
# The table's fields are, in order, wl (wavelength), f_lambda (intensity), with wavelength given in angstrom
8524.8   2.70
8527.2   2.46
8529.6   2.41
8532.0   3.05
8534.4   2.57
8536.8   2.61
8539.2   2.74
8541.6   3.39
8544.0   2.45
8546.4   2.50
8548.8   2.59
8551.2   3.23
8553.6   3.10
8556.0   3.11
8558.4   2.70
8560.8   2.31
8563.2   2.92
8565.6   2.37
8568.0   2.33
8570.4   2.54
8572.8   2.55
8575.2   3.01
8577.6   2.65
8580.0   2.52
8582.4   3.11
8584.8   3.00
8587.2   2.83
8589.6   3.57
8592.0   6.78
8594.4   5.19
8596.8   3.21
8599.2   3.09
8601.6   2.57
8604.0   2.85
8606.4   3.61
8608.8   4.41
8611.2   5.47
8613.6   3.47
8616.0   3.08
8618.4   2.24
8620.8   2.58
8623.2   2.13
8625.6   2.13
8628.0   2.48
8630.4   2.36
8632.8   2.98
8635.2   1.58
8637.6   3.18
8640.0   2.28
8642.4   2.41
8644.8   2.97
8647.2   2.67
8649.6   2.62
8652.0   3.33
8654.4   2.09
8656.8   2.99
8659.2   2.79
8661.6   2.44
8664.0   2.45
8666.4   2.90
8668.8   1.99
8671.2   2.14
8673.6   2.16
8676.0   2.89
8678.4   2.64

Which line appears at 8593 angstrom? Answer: [S II] 6716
